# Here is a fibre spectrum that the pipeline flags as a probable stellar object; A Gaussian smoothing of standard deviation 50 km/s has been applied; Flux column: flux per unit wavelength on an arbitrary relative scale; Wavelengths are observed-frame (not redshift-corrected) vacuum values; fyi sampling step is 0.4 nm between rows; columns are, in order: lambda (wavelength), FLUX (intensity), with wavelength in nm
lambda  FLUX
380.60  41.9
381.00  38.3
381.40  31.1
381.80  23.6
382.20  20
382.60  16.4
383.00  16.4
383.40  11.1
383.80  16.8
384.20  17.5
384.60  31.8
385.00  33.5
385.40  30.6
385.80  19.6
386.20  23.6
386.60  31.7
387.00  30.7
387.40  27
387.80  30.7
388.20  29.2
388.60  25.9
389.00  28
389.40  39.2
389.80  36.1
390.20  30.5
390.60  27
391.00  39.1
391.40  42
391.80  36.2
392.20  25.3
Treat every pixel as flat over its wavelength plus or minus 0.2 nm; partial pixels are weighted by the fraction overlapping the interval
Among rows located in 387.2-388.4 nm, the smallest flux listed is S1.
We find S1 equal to 27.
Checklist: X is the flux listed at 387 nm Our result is 30.7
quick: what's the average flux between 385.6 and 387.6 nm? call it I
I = 26.5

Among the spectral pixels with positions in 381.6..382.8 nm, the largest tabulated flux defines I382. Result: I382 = 23.6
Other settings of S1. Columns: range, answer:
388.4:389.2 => 25.9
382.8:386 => 11.1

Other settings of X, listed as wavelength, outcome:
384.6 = 31.8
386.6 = 31.7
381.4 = 31.1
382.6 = 16.4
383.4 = 11.1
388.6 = 25.9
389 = 28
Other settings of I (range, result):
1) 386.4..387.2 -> 31.2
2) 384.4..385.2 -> 32.7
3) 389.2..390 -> 37.6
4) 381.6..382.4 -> 21.8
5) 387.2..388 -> 28.9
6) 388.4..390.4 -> 31.9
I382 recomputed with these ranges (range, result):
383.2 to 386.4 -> 33.5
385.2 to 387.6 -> 31.7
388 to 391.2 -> 39.2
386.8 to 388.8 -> 30.7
